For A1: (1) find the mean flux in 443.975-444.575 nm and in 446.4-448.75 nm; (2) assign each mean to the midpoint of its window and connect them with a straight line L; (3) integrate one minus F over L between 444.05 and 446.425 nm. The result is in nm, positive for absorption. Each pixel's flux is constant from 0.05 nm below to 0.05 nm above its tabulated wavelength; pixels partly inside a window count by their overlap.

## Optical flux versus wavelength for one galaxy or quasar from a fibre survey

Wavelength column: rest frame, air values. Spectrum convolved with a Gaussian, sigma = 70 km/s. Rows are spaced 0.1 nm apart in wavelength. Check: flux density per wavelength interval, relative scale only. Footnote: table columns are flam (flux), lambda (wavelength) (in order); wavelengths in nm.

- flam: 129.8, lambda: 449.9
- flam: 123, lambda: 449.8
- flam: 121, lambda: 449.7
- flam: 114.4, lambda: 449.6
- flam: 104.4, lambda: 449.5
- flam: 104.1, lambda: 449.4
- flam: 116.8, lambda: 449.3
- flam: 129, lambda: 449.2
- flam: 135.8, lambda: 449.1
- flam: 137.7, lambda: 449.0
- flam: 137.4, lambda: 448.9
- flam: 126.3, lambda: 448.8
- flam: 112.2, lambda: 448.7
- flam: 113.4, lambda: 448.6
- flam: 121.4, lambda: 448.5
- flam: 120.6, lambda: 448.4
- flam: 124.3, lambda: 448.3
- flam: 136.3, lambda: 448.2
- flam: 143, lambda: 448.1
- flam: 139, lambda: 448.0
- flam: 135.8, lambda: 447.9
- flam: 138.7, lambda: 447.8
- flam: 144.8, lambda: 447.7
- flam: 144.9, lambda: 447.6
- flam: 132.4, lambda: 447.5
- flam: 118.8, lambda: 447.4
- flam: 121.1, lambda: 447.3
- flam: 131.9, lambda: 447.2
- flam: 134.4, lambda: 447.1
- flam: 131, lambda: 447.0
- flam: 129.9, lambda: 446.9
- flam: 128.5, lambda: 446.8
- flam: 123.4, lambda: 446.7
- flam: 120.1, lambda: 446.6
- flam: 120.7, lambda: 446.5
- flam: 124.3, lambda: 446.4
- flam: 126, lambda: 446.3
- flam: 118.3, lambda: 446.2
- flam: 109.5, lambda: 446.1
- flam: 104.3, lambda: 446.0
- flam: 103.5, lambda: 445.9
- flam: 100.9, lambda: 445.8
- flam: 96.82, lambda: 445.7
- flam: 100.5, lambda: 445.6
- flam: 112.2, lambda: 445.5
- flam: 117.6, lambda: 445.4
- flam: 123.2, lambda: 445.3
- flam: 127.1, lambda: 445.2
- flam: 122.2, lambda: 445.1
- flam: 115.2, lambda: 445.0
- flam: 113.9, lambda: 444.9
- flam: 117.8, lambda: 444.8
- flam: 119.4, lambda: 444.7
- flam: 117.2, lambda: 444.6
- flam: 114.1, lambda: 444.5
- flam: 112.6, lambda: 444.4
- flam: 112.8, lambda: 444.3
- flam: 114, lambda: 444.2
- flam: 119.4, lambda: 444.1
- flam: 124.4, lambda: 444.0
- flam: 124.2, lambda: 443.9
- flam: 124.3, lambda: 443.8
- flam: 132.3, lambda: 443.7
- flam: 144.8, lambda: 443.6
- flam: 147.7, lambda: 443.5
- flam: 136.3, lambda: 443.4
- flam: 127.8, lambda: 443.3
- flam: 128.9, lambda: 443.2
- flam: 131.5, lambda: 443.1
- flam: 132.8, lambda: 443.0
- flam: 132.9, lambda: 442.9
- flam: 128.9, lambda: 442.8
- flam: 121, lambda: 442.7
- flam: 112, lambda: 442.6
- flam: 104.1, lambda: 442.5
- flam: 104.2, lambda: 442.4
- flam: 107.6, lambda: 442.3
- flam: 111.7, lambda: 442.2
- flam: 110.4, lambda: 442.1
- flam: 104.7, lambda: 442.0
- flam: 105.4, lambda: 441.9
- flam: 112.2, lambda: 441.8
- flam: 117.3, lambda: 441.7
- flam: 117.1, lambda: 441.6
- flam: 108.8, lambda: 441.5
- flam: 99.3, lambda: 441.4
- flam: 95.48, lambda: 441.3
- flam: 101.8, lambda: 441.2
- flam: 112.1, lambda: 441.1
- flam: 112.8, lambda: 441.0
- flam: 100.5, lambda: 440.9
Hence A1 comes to 0.11 nm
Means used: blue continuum 116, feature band 114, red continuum 129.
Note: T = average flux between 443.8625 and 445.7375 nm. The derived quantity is 116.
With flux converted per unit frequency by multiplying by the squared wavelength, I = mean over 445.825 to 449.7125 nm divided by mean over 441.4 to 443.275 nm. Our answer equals 1.11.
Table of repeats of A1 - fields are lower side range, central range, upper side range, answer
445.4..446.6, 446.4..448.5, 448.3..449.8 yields -0.26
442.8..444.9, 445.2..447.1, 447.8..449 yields 0.16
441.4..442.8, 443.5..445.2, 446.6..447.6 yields -0.04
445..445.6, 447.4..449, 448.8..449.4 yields -0.06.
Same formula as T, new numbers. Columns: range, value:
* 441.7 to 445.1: 120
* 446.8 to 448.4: 133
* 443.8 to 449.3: 123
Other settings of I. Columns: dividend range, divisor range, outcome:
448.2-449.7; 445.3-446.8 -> 1.09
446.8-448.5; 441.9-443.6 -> 1.11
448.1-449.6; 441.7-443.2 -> 1.09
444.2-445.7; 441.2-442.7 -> 1.08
